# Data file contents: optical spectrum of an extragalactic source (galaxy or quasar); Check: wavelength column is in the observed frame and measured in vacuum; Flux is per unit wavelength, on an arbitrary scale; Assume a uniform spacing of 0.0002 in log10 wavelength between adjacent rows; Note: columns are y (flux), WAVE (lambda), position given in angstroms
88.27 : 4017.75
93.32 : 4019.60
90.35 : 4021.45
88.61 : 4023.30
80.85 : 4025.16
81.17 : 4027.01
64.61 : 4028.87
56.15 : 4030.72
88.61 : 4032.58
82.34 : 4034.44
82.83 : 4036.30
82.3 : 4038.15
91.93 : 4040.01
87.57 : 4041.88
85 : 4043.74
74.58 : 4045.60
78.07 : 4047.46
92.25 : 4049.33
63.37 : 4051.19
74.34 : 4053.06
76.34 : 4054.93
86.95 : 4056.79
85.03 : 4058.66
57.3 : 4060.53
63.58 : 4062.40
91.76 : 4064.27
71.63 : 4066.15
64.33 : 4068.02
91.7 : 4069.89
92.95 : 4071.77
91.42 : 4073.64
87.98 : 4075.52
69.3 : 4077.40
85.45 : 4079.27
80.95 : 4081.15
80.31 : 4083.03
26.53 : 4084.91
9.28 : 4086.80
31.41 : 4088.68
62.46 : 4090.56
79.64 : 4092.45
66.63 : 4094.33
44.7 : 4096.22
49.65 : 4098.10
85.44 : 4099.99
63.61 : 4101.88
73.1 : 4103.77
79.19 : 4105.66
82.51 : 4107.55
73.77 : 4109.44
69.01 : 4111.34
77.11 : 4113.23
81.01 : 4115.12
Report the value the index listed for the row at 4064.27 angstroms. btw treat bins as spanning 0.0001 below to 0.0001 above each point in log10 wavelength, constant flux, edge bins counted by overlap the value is 91.76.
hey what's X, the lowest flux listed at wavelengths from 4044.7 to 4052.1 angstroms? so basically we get 63.37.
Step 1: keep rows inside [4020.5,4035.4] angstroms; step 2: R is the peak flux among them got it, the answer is 90.35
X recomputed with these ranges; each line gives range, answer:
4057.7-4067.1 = 57.3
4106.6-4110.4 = 73.77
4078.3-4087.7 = 9.28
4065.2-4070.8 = 64.33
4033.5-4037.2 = 82.34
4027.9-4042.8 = 56.15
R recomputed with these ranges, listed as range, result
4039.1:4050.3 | 92.25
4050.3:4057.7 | 86.95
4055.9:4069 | 91.76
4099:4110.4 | 85.44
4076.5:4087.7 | 85.45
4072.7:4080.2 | 91.42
